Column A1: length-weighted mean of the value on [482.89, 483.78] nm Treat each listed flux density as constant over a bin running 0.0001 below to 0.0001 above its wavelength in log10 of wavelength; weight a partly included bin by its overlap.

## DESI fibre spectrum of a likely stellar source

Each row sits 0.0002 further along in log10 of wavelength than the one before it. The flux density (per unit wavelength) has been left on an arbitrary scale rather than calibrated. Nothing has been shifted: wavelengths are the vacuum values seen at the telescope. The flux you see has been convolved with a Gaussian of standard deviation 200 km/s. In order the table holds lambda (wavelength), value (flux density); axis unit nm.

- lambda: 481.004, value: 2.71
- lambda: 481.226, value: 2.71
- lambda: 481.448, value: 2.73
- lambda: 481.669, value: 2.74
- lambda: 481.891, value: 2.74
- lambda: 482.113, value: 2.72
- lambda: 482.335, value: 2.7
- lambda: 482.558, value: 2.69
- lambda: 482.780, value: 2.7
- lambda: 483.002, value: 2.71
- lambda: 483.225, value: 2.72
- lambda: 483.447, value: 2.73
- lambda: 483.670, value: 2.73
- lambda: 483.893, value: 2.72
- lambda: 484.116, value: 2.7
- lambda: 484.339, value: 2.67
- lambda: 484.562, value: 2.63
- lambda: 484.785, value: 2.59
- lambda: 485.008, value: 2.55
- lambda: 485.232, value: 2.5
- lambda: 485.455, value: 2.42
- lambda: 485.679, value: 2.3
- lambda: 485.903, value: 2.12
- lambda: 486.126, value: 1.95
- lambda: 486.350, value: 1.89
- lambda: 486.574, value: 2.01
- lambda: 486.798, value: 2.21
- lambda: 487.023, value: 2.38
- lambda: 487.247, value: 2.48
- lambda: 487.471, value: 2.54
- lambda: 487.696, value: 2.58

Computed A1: 2.72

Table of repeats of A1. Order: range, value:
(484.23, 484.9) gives 2.63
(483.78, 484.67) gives 2.68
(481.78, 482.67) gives 2.71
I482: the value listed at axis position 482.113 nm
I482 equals 2.72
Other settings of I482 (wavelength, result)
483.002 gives 2.71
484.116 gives 2.7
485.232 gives 2.5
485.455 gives 2.42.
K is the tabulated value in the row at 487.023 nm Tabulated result 2.38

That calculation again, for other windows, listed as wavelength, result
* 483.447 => 2.73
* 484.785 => 2.59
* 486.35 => 1.89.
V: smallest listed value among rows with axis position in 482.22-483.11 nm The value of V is 2.69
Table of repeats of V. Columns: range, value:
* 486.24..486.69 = 1.89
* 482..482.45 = 2.7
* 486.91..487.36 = 2.38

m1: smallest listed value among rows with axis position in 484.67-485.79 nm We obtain 2.3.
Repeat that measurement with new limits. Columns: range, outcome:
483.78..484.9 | 2.59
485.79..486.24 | 1.95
